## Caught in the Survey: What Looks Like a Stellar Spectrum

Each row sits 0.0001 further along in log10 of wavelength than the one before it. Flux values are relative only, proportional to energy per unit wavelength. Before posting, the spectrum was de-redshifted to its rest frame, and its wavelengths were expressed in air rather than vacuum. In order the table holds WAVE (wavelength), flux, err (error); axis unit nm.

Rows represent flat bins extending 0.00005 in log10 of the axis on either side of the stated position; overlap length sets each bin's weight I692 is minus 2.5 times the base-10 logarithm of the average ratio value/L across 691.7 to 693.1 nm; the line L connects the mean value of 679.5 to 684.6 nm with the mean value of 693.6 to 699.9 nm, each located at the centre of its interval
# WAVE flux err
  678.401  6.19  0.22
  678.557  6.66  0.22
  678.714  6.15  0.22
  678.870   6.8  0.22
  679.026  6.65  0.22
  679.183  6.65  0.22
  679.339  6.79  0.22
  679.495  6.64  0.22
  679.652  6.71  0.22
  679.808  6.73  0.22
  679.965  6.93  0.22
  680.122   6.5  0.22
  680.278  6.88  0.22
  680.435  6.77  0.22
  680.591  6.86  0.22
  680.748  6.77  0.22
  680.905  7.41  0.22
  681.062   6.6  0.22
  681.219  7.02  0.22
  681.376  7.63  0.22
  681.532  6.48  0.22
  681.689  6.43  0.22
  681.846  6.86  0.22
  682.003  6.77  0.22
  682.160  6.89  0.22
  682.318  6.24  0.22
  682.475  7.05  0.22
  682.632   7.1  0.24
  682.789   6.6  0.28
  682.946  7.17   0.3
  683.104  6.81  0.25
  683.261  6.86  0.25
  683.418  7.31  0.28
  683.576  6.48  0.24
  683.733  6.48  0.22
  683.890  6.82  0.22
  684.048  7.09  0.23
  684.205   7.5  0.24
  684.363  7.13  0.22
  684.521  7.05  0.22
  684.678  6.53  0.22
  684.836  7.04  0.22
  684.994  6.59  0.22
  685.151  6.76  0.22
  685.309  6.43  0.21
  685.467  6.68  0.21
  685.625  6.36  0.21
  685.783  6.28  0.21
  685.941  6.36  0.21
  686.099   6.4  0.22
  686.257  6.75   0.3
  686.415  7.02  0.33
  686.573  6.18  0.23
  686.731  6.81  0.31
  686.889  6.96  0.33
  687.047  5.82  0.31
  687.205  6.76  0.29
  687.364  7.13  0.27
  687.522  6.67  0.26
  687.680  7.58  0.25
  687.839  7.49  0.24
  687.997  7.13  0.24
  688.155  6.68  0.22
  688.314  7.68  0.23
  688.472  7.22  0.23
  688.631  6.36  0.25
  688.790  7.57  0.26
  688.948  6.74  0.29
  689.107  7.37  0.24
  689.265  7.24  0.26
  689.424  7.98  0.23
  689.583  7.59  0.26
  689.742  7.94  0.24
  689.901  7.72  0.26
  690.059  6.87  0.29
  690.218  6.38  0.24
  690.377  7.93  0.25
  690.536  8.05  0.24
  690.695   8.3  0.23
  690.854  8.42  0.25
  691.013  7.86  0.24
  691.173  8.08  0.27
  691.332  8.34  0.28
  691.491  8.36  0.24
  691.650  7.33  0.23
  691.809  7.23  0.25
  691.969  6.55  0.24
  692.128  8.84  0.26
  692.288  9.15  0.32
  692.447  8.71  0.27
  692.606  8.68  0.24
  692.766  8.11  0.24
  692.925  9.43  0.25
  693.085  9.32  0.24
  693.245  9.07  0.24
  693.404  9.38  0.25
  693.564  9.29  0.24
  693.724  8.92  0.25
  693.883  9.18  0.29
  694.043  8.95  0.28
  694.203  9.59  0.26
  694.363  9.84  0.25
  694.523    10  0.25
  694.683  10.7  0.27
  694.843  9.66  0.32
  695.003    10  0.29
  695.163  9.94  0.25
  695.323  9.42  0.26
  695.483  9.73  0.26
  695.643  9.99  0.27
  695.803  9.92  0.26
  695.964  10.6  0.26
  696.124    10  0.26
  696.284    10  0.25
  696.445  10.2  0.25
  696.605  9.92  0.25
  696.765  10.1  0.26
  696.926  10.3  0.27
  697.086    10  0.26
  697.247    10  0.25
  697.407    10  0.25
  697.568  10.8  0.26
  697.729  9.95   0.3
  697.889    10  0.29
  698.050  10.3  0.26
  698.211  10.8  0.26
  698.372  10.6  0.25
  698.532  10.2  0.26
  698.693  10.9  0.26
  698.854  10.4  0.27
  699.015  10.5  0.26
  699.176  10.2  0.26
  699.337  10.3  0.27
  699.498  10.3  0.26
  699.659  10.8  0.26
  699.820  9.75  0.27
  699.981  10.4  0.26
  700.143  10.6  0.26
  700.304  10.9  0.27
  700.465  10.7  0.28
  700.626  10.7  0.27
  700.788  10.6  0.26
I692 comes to 0.092 mag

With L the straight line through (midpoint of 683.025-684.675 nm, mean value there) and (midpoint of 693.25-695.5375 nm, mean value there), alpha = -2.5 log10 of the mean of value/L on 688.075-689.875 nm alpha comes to 0.13 mag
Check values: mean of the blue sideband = 6.94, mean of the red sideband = 9.6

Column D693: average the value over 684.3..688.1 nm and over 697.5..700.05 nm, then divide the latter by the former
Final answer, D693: 1.54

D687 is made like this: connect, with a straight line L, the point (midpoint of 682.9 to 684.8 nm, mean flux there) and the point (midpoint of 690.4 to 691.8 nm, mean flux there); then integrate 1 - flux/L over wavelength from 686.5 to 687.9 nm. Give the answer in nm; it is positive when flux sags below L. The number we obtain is 0.119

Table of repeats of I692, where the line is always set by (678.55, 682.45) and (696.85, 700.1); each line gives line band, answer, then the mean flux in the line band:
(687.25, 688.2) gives 0.15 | 7.12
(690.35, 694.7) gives 0.06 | 8.68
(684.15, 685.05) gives 0.09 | 6.96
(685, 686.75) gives 0.19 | 6.54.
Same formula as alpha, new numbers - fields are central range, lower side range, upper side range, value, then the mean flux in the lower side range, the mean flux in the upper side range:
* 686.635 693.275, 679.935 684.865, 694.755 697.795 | 0.13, 6.87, 10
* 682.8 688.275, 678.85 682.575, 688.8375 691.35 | 0.07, 6.8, 7.66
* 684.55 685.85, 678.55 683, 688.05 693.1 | 0.10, 6.78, 7.79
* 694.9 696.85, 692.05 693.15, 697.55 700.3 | -0.03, 8.88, 10.4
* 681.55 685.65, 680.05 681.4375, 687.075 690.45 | 0.04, 6.93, 7.22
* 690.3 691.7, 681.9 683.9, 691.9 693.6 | 0.04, 6.81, 8.78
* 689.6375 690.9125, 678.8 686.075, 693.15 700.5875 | 0.12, 6.79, 10.1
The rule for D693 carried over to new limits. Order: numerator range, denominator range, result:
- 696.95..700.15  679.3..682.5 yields 1.52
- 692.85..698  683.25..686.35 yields 1.46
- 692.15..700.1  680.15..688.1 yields 1.45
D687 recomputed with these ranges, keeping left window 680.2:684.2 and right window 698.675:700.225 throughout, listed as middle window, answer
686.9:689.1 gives 0.29 nm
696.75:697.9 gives -0.02 nm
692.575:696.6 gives -0.09 nm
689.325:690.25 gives 0.10 nm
